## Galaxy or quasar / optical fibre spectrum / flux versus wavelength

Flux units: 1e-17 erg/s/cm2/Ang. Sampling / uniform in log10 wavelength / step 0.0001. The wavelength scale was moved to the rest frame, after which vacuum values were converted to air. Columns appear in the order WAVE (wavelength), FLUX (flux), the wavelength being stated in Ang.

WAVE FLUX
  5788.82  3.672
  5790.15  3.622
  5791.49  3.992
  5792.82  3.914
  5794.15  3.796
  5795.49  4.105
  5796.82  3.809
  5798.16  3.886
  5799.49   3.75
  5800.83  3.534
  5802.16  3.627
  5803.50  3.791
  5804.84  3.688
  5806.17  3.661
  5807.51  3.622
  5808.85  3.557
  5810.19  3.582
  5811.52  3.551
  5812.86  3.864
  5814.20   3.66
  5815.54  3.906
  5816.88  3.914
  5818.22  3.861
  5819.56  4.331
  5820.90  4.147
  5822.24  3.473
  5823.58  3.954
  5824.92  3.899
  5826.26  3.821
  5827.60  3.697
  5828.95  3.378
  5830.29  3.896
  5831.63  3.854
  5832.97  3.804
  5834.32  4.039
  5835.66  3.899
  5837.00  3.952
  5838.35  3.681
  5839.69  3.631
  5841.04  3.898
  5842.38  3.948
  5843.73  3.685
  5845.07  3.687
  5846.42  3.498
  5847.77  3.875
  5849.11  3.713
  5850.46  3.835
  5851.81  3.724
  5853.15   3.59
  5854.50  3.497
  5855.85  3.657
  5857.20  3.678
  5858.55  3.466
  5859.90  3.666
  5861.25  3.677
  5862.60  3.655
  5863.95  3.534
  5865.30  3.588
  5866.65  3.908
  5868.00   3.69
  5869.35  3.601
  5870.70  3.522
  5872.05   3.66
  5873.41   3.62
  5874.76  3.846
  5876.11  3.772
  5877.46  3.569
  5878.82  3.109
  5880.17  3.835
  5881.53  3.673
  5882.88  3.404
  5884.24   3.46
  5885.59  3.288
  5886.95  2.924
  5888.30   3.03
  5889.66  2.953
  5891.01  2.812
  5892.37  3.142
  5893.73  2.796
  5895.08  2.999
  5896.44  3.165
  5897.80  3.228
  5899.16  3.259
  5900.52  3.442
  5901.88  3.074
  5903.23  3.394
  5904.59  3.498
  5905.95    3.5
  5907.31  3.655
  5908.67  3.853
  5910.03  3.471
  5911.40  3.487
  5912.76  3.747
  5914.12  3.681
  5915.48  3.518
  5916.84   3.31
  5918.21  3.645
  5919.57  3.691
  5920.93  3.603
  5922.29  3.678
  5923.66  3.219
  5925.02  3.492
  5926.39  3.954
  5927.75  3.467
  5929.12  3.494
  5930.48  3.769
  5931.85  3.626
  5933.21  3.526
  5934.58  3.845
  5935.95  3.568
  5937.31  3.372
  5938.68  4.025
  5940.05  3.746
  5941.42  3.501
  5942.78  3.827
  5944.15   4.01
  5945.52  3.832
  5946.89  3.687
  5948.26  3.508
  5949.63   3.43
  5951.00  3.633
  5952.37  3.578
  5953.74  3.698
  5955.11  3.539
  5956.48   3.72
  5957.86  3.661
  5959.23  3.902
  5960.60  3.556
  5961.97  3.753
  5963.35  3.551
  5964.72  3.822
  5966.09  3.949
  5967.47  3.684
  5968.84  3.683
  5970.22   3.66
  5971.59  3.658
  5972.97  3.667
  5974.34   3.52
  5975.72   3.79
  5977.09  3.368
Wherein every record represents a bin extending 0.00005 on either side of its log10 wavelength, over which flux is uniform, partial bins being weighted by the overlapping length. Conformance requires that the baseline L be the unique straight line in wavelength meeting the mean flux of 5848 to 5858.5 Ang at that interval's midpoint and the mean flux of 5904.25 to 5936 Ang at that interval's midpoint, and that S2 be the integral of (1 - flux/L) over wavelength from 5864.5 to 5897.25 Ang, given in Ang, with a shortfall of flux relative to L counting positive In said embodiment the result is 2.2 Ang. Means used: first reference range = 3.67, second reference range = 3.6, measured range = 3.39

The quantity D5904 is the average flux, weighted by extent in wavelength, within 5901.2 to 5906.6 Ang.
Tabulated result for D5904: 3.37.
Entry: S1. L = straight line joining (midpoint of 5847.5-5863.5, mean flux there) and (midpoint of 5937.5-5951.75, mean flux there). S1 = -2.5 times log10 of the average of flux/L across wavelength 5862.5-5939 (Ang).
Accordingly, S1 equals 0.06 mag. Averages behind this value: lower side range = 3.66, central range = 3.48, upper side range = 3.71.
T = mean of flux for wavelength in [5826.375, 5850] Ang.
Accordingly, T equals 3.77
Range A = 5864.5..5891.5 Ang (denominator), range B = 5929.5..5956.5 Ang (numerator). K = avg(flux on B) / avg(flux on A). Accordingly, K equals 1.06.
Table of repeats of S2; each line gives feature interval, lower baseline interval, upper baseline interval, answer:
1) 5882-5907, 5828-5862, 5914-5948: 3.26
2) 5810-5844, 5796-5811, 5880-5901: -2.60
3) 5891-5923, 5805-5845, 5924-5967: 2.57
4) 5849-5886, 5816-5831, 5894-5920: 0.20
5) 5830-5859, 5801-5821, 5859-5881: -0.44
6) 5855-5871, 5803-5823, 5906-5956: 0.32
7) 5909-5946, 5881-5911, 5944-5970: -1.57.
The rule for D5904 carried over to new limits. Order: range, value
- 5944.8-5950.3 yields 3.62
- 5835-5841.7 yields 3.81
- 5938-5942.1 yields 3.76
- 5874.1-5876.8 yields 3.82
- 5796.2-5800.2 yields 3.81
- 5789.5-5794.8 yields 3.83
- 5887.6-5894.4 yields 2.95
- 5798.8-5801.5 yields 3.65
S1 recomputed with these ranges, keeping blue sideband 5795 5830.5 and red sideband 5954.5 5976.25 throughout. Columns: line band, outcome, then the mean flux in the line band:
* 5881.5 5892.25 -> 0.18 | 3.16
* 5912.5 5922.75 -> 0.03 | 3.6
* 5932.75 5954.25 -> 0.01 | 3.68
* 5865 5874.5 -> 0.02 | 3.67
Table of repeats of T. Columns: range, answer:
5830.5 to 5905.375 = 3.54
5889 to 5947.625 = 3.5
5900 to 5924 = 3.53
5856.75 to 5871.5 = 3.64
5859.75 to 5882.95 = 3.63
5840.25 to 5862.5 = 3.69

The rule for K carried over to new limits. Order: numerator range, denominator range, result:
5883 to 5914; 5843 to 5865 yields 0.90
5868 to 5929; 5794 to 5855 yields 0.91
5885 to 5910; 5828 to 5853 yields 0.86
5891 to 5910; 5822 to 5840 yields 0.87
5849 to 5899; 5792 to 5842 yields 0.91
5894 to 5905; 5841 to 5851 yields 0.86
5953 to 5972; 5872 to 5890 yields 1.08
